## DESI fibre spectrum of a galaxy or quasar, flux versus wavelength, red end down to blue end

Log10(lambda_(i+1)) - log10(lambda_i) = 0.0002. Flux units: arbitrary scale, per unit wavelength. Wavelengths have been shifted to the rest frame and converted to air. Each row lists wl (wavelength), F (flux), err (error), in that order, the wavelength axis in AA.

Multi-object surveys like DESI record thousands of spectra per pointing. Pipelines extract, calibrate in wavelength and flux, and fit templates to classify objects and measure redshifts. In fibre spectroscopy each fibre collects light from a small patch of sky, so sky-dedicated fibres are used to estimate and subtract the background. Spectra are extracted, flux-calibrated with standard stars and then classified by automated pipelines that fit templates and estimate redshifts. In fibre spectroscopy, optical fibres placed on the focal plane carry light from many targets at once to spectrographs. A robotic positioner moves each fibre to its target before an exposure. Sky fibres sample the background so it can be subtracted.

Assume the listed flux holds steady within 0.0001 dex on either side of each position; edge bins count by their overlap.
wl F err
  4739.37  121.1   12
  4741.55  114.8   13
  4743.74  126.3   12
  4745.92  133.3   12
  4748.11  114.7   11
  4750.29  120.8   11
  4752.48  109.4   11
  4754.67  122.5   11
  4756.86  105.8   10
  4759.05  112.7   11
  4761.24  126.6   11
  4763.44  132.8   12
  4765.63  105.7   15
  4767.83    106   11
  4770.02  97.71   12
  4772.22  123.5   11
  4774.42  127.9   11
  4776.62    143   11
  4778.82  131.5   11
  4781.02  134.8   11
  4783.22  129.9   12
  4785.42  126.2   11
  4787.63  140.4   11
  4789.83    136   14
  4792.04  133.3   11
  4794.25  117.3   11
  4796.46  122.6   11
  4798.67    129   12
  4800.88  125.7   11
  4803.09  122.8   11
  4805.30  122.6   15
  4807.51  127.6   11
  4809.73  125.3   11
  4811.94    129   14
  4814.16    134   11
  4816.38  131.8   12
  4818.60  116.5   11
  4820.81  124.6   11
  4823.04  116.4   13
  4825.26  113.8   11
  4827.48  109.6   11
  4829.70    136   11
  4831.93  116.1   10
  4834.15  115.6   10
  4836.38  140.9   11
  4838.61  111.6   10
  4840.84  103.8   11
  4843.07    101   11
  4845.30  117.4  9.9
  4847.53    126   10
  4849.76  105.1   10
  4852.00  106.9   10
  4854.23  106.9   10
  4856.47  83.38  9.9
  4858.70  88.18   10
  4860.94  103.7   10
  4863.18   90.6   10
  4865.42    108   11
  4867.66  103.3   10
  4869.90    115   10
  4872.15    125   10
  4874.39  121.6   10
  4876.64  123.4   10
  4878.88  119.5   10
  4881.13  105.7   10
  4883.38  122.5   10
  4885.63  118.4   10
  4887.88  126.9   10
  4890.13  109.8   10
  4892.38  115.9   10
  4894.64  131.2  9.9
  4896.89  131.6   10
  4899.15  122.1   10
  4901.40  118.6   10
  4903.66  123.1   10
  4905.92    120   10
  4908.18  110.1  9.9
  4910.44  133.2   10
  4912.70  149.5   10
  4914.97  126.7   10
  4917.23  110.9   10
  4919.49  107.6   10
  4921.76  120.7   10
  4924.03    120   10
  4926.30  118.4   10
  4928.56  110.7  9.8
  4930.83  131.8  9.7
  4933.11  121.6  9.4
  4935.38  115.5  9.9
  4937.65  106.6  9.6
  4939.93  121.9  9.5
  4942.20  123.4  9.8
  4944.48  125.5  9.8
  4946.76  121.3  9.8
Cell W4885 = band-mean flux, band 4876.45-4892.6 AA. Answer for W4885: 118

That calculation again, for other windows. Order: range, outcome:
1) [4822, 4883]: 112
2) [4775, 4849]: 125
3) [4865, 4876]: 115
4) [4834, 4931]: 116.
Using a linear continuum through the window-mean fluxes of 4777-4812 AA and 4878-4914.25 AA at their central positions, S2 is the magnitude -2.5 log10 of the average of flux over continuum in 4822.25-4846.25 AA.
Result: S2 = 0.087 mag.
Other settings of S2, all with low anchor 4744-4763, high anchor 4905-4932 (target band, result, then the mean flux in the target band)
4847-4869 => 0.19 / 102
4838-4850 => 0.09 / 111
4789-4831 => -0.04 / 125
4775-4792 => -0.13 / 134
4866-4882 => 0.04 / 116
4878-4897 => 0.01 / 120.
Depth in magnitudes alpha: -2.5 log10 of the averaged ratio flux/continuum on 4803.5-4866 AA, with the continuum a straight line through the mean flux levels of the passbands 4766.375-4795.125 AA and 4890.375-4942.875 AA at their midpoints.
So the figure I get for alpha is 0.087 mag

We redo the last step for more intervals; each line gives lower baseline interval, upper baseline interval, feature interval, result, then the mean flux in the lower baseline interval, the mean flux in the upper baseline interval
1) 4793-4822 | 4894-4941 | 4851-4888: 0.13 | 125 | 121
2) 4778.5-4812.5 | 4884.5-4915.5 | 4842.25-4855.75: 0.15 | 128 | 124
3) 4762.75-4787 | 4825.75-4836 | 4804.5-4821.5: -0.04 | 124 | 121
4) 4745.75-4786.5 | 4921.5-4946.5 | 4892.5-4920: -0.03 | 121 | 120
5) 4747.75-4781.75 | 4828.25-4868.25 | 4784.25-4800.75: -0.11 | 120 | 109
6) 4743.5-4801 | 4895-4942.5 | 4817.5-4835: 0.04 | 123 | 121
